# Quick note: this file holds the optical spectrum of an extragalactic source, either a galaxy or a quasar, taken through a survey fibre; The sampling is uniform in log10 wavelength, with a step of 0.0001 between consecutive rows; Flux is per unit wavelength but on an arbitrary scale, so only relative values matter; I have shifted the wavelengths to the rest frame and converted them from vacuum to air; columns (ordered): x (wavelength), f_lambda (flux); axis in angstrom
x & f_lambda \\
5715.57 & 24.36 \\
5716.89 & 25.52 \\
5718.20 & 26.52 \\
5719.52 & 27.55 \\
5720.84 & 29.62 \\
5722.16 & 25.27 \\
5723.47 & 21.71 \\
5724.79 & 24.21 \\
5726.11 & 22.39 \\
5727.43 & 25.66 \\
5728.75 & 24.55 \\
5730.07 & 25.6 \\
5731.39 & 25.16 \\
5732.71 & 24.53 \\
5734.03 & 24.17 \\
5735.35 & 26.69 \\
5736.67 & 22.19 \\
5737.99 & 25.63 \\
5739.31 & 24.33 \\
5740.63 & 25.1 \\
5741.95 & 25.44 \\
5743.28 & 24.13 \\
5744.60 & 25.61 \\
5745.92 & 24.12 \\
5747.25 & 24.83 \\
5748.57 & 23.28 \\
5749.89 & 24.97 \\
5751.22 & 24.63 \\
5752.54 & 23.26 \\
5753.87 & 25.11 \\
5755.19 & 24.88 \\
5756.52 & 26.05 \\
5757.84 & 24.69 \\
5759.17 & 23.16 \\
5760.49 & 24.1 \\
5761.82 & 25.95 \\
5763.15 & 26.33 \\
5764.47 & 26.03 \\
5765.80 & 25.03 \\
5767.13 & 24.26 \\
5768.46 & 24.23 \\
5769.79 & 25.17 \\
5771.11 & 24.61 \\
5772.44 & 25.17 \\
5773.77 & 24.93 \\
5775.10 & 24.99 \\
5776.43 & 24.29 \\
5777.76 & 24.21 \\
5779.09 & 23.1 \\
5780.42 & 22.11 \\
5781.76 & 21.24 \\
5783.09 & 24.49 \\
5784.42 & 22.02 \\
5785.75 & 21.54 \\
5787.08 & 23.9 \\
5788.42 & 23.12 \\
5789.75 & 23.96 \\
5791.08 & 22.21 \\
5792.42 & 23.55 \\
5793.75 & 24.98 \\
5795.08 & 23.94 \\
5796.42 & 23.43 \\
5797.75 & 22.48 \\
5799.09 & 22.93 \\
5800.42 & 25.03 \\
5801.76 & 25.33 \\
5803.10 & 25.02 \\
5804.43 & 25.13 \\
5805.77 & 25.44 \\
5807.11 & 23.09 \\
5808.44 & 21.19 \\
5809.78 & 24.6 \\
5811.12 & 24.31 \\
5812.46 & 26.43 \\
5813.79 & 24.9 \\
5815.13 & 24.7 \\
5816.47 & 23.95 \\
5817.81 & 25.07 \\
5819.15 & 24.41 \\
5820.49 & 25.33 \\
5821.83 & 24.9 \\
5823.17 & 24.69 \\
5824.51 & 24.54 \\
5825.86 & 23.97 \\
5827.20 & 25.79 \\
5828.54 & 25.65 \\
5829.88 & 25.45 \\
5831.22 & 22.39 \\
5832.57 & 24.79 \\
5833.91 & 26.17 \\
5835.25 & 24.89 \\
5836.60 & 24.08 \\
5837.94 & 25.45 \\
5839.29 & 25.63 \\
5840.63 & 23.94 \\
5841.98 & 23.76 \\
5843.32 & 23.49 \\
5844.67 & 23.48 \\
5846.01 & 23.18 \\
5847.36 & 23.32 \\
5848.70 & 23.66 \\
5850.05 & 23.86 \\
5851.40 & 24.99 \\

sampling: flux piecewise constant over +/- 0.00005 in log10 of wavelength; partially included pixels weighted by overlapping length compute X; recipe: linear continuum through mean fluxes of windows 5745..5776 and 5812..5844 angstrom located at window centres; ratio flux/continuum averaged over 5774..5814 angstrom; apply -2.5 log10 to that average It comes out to 0.045 mag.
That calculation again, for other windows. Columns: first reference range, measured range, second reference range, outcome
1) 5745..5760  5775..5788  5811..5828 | 0.07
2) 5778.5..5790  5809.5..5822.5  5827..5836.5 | -0.03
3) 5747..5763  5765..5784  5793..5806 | 0.02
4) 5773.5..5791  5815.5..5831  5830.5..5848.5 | -0.04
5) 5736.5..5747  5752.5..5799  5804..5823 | 0.02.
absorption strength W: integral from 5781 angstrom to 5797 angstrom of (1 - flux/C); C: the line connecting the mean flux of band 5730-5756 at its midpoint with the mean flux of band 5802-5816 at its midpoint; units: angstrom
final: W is 0.9 angstrom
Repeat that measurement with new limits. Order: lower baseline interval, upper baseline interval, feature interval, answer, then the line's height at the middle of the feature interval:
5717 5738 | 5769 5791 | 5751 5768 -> -0.5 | 24.2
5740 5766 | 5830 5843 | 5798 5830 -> 0.0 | 24.6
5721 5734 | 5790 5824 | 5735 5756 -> -0.1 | 24.5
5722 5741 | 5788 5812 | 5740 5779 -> -0.8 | 24.2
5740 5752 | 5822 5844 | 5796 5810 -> 0.4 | 24.7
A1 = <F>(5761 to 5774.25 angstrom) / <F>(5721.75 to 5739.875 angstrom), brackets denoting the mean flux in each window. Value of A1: 1.03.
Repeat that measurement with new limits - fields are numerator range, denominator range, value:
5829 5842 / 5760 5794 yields 1.03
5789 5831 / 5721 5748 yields 0.99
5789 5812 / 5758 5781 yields 0.97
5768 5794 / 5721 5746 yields 0.96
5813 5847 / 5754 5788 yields 1.01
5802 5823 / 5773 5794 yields 1.05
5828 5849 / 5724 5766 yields 0.98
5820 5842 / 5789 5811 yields 1.04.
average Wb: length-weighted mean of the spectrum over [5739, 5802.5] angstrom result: 24.2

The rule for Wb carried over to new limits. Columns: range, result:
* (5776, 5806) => 23.6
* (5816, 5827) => 24.7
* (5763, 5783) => 24.3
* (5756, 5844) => 24.3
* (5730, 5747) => 24.8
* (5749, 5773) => 24.9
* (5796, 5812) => 24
